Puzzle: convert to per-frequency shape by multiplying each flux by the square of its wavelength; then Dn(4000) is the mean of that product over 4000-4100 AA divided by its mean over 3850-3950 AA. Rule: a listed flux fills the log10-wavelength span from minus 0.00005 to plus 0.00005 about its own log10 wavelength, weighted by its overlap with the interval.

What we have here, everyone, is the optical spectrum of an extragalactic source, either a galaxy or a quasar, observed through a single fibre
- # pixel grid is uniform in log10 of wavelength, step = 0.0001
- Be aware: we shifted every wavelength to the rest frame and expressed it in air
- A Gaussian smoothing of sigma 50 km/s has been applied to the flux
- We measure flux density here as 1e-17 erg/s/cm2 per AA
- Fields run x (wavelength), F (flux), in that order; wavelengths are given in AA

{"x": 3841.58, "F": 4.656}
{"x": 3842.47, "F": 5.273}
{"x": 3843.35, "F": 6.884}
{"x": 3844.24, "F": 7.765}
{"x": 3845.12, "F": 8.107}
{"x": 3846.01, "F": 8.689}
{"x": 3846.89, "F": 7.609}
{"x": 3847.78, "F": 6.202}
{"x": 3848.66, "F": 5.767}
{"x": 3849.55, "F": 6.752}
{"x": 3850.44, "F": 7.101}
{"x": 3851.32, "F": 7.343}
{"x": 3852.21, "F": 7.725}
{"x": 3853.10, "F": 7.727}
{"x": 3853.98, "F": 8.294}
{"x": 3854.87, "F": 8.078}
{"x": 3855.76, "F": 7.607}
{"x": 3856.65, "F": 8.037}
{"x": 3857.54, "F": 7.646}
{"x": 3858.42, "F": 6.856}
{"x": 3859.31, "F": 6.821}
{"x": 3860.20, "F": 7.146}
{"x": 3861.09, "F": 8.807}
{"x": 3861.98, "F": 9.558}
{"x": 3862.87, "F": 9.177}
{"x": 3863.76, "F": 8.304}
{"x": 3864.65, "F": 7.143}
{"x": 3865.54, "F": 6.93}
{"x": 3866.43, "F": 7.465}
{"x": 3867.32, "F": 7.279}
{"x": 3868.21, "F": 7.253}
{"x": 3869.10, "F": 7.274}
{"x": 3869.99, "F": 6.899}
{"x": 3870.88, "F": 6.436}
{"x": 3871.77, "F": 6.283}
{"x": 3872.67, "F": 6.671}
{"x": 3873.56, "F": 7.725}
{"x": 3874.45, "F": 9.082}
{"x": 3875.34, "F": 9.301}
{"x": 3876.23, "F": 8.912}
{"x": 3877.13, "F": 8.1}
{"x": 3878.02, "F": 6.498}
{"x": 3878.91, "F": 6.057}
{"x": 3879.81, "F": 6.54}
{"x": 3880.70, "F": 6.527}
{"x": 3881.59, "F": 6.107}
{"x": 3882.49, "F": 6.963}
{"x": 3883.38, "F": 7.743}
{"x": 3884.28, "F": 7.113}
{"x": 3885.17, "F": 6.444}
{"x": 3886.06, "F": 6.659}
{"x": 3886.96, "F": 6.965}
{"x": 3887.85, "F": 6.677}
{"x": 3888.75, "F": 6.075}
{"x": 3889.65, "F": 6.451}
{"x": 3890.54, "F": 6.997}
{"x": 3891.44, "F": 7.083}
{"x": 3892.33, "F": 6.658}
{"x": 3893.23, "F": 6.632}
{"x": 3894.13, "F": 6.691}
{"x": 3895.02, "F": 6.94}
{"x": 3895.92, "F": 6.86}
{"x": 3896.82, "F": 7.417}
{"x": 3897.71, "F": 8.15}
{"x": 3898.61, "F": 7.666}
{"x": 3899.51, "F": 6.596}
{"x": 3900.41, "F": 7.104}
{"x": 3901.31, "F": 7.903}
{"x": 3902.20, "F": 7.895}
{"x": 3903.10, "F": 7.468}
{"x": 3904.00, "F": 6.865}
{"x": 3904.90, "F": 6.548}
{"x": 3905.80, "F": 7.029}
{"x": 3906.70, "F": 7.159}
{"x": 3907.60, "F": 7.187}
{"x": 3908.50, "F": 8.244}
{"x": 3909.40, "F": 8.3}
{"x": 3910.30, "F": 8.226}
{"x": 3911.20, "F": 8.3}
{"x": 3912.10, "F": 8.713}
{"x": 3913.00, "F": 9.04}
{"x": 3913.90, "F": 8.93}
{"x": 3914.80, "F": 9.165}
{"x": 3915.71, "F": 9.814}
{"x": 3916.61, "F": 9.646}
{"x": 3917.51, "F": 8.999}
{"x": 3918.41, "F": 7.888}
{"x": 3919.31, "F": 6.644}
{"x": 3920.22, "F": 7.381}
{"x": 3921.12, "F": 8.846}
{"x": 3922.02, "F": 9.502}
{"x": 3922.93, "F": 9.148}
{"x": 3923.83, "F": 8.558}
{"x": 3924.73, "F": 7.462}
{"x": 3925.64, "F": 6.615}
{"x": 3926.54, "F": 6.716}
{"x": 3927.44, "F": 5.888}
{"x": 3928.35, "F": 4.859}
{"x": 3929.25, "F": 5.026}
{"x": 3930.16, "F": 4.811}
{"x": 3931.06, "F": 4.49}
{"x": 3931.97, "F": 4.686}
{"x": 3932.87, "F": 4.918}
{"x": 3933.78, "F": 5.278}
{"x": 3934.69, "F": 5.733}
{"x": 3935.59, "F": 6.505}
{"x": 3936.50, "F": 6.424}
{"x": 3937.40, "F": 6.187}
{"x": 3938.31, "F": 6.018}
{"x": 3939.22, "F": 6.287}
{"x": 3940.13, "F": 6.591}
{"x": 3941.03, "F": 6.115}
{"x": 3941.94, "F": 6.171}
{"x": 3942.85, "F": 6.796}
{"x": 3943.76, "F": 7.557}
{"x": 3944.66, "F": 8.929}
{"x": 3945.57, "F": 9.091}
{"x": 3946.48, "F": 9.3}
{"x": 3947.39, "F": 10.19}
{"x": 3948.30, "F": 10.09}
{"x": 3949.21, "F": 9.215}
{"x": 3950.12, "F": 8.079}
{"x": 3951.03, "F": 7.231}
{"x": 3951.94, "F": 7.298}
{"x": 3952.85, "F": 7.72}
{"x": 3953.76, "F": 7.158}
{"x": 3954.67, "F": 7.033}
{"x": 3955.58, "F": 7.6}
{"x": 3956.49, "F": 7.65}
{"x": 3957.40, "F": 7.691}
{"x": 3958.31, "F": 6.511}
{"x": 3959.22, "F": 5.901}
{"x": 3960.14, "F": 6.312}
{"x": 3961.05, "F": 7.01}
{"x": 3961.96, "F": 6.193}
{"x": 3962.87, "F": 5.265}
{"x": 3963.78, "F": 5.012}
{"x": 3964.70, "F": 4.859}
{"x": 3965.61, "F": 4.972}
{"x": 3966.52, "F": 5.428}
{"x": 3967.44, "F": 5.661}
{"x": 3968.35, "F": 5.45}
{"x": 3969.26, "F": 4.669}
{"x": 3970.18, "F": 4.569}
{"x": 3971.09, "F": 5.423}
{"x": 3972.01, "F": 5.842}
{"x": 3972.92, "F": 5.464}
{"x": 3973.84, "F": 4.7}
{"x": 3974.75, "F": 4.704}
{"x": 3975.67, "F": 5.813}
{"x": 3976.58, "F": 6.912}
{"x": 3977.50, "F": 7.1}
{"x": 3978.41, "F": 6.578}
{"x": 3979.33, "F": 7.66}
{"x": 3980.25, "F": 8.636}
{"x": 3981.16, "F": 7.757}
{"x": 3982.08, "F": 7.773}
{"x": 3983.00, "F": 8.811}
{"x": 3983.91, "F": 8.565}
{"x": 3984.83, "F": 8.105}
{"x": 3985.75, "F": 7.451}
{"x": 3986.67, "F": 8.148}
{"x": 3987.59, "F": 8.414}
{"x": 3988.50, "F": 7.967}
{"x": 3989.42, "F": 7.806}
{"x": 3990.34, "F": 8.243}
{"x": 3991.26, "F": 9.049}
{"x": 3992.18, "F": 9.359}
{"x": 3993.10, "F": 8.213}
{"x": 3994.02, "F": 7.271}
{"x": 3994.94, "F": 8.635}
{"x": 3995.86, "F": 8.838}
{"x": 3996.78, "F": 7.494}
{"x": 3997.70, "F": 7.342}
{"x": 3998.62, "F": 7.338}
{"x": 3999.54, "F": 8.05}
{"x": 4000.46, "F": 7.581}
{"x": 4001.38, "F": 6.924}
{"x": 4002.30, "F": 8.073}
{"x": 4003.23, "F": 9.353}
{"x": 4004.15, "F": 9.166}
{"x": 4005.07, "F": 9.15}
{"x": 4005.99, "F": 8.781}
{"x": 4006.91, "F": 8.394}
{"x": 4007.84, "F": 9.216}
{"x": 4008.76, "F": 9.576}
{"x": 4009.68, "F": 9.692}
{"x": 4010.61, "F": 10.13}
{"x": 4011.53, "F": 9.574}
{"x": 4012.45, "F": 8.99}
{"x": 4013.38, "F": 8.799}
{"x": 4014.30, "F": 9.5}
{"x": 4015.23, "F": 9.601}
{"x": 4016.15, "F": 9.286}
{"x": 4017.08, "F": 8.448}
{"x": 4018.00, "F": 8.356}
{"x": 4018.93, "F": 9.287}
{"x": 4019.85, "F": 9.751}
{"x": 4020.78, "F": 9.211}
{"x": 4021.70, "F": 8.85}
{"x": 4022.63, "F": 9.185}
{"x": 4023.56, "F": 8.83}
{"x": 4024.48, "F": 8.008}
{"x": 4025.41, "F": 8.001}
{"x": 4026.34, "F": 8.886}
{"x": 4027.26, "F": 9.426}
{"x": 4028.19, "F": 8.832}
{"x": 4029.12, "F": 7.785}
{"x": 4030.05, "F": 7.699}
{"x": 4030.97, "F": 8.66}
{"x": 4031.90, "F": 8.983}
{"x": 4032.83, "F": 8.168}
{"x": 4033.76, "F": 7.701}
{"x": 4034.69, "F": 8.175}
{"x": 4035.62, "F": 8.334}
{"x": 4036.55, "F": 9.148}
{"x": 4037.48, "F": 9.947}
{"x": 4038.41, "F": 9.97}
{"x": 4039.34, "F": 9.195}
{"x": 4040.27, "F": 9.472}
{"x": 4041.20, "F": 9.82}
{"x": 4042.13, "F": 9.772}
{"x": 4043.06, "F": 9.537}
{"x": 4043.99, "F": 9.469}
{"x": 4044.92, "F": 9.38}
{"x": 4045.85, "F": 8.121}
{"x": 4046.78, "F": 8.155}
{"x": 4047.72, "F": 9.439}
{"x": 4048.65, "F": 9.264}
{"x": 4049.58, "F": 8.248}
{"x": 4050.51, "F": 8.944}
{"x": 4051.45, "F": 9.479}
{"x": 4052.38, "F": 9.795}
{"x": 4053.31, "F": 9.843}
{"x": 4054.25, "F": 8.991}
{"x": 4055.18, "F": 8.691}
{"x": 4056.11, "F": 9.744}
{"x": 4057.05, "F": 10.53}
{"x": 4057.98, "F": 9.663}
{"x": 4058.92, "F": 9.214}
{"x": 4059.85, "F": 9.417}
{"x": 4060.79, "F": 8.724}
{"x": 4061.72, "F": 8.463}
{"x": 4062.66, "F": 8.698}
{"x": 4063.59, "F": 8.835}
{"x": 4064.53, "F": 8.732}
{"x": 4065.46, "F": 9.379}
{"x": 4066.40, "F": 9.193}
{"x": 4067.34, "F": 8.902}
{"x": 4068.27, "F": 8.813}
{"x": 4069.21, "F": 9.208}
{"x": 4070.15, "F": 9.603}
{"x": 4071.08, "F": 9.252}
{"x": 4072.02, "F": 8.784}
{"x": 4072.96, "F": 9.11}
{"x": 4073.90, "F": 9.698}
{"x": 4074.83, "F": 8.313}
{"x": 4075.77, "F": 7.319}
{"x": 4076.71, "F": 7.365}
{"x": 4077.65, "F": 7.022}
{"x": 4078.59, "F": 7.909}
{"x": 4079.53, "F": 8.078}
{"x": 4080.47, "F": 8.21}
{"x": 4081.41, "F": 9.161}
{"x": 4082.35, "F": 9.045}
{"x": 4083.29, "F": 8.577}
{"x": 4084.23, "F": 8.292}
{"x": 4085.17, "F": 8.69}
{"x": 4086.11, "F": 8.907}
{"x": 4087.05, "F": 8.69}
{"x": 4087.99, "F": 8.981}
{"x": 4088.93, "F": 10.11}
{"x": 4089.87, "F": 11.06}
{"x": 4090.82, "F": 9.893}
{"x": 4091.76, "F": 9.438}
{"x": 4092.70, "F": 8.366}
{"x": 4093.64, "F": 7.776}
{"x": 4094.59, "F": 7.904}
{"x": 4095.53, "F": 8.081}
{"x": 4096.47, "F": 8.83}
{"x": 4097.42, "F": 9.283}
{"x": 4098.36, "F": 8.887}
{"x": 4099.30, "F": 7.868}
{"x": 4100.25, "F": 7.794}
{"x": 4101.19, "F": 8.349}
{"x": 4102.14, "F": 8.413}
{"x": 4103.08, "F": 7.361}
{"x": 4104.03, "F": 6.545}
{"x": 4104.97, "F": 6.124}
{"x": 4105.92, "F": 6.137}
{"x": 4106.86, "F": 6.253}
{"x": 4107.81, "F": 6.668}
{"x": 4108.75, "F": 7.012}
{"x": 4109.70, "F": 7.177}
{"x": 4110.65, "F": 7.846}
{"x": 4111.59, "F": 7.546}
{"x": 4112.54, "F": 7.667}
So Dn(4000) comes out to 1.30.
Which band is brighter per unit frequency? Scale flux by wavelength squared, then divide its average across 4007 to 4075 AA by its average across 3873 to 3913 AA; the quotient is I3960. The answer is 1.3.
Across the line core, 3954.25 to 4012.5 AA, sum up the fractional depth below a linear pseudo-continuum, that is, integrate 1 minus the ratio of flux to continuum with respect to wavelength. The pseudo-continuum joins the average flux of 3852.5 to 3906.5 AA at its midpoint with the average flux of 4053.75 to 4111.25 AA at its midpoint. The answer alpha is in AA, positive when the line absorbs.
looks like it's 4.2 AA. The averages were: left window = 7.3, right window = 8.51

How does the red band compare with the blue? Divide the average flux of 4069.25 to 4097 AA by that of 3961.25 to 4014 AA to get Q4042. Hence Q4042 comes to 1.2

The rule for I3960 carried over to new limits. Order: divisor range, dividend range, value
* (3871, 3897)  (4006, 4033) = 1.36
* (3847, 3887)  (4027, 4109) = 1.31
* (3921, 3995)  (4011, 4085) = 1.34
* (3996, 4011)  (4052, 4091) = 1.09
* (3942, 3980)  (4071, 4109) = 1.31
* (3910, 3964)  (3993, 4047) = 1.26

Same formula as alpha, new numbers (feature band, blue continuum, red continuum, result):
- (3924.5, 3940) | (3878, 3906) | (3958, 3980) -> 1.4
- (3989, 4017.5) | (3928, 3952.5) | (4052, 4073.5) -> -2.1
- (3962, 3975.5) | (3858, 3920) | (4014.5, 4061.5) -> 5.1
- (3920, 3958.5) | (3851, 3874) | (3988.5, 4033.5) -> 4.8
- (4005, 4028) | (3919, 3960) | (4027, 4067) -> -1.6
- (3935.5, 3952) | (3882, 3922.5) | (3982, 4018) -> 0.8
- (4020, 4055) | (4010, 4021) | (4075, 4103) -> 0.3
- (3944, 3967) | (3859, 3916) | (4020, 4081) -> 2.2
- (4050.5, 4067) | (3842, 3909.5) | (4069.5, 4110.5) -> -2.2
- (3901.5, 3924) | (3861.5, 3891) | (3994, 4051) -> -1.7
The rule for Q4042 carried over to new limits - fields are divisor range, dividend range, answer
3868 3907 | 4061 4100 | 1.23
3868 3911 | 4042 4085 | 1.24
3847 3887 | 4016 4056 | 1.21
